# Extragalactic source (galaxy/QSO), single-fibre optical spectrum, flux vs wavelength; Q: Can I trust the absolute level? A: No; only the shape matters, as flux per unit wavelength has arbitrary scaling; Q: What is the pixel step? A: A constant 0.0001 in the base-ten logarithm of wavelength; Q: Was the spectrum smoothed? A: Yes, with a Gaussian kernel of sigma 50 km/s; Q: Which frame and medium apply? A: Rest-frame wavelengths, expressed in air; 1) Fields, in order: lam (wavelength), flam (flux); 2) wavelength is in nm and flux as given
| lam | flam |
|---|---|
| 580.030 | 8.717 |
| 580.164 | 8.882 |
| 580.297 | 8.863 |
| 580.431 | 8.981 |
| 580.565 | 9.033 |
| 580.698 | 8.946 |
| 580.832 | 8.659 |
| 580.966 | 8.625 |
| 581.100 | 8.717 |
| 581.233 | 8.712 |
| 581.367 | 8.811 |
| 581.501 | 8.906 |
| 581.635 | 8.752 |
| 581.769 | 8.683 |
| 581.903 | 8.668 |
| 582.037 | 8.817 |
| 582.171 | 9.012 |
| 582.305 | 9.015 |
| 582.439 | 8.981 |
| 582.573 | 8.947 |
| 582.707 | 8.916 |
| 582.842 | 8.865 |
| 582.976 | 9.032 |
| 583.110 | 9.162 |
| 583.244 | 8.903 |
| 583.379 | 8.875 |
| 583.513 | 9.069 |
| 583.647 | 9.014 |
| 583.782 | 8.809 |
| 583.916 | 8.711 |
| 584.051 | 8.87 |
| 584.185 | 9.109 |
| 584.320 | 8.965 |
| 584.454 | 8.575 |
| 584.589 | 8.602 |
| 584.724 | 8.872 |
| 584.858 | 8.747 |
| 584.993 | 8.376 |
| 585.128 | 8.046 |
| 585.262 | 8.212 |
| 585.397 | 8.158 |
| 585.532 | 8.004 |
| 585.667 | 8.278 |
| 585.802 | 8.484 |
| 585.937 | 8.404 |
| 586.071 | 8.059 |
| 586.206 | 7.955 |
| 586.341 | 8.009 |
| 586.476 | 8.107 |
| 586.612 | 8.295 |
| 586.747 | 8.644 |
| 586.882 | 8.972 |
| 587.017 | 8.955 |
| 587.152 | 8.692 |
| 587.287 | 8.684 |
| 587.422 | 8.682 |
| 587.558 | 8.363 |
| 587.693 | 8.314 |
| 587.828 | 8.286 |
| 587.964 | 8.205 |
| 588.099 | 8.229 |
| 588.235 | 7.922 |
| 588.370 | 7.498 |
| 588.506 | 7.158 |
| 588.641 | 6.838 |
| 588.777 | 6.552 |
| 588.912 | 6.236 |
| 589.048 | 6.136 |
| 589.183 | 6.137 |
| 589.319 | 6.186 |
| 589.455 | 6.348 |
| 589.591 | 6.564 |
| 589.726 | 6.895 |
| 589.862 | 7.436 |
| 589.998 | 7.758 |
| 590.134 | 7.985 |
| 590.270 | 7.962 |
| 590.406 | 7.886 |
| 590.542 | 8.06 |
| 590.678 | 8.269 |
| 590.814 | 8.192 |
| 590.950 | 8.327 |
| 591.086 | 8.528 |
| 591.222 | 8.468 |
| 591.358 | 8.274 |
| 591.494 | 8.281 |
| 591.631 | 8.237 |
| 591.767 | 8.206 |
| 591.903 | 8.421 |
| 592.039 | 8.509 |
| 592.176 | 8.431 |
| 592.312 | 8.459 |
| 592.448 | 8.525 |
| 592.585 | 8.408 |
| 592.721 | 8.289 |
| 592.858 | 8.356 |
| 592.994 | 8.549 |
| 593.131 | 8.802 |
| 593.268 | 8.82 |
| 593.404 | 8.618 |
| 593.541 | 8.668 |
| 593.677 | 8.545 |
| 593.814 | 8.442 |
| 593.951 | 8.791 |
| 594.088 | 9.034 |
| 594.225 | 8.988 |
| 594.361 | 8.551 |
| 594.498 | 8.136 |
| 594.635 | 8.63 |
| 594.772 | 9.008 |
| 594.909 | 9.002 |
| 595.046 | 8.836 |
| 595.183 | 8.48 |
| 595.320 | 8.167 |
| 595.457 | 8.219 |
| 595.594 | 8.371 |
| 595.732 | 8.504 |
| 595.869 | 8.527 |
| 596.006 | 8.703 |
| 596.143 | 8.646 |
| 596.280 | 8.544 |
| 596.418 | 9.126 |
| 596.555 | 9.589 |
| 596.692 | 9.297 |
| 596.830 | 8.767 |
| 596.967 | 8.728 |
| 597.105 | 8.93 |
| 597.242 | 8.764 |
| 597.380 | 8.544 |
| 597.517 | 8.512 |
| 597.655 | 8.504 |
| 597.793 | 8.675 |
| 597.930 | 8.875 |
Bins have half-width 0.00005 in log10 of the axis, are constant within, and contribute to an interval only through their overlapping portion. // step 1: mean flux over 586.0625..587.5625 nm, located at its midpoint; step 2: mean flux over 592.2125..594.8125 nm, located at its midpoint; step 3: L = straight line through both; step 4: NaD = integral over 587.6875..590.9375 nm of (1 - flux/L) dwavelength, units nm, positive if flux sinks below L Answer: 0.44 nm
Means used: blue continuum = 8.47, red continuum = 8.61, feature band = 7.37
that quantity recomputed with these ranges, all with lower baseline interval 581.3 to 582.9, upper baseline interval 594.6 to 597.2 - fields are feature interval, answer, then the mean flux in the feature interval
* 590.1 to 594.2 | 0.17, 8.42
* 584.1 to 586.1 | 0.08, 8.47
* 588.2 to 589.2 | 0.23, 6.81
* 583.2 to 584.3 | -0.01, 8.92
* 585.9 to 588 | 0.10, 8.42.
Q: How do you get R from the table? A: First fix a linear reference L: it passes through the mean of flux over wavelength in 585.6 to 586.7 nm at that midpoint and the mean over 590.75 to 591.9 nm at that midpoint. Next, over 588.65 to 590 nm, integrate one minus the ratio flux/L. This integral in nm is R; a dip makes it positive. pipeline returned 0.28 nm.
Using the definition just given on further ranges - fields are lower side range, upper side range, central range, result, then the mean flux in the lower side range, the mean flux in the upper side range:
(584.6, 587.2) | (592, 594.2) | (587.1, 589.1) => 0.17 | 8.39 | 8.58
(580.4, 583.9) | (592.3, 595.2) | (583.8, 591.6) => 0.67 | 8.88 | 8.64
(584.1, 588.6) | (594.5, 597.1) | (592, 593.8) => 0.02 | 8.35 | 8.72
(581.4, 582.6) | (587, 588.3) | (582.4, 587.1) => 0.01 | 8.86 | 8.41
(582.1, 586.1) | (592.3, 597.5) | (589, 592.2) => 0.35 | 8.71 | 8.67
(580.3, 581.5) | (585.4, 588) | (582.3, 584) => -0.06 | 8.82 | 8.38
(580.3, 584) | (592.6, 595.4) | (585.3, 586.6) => 0.09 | 8.87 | 8.63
